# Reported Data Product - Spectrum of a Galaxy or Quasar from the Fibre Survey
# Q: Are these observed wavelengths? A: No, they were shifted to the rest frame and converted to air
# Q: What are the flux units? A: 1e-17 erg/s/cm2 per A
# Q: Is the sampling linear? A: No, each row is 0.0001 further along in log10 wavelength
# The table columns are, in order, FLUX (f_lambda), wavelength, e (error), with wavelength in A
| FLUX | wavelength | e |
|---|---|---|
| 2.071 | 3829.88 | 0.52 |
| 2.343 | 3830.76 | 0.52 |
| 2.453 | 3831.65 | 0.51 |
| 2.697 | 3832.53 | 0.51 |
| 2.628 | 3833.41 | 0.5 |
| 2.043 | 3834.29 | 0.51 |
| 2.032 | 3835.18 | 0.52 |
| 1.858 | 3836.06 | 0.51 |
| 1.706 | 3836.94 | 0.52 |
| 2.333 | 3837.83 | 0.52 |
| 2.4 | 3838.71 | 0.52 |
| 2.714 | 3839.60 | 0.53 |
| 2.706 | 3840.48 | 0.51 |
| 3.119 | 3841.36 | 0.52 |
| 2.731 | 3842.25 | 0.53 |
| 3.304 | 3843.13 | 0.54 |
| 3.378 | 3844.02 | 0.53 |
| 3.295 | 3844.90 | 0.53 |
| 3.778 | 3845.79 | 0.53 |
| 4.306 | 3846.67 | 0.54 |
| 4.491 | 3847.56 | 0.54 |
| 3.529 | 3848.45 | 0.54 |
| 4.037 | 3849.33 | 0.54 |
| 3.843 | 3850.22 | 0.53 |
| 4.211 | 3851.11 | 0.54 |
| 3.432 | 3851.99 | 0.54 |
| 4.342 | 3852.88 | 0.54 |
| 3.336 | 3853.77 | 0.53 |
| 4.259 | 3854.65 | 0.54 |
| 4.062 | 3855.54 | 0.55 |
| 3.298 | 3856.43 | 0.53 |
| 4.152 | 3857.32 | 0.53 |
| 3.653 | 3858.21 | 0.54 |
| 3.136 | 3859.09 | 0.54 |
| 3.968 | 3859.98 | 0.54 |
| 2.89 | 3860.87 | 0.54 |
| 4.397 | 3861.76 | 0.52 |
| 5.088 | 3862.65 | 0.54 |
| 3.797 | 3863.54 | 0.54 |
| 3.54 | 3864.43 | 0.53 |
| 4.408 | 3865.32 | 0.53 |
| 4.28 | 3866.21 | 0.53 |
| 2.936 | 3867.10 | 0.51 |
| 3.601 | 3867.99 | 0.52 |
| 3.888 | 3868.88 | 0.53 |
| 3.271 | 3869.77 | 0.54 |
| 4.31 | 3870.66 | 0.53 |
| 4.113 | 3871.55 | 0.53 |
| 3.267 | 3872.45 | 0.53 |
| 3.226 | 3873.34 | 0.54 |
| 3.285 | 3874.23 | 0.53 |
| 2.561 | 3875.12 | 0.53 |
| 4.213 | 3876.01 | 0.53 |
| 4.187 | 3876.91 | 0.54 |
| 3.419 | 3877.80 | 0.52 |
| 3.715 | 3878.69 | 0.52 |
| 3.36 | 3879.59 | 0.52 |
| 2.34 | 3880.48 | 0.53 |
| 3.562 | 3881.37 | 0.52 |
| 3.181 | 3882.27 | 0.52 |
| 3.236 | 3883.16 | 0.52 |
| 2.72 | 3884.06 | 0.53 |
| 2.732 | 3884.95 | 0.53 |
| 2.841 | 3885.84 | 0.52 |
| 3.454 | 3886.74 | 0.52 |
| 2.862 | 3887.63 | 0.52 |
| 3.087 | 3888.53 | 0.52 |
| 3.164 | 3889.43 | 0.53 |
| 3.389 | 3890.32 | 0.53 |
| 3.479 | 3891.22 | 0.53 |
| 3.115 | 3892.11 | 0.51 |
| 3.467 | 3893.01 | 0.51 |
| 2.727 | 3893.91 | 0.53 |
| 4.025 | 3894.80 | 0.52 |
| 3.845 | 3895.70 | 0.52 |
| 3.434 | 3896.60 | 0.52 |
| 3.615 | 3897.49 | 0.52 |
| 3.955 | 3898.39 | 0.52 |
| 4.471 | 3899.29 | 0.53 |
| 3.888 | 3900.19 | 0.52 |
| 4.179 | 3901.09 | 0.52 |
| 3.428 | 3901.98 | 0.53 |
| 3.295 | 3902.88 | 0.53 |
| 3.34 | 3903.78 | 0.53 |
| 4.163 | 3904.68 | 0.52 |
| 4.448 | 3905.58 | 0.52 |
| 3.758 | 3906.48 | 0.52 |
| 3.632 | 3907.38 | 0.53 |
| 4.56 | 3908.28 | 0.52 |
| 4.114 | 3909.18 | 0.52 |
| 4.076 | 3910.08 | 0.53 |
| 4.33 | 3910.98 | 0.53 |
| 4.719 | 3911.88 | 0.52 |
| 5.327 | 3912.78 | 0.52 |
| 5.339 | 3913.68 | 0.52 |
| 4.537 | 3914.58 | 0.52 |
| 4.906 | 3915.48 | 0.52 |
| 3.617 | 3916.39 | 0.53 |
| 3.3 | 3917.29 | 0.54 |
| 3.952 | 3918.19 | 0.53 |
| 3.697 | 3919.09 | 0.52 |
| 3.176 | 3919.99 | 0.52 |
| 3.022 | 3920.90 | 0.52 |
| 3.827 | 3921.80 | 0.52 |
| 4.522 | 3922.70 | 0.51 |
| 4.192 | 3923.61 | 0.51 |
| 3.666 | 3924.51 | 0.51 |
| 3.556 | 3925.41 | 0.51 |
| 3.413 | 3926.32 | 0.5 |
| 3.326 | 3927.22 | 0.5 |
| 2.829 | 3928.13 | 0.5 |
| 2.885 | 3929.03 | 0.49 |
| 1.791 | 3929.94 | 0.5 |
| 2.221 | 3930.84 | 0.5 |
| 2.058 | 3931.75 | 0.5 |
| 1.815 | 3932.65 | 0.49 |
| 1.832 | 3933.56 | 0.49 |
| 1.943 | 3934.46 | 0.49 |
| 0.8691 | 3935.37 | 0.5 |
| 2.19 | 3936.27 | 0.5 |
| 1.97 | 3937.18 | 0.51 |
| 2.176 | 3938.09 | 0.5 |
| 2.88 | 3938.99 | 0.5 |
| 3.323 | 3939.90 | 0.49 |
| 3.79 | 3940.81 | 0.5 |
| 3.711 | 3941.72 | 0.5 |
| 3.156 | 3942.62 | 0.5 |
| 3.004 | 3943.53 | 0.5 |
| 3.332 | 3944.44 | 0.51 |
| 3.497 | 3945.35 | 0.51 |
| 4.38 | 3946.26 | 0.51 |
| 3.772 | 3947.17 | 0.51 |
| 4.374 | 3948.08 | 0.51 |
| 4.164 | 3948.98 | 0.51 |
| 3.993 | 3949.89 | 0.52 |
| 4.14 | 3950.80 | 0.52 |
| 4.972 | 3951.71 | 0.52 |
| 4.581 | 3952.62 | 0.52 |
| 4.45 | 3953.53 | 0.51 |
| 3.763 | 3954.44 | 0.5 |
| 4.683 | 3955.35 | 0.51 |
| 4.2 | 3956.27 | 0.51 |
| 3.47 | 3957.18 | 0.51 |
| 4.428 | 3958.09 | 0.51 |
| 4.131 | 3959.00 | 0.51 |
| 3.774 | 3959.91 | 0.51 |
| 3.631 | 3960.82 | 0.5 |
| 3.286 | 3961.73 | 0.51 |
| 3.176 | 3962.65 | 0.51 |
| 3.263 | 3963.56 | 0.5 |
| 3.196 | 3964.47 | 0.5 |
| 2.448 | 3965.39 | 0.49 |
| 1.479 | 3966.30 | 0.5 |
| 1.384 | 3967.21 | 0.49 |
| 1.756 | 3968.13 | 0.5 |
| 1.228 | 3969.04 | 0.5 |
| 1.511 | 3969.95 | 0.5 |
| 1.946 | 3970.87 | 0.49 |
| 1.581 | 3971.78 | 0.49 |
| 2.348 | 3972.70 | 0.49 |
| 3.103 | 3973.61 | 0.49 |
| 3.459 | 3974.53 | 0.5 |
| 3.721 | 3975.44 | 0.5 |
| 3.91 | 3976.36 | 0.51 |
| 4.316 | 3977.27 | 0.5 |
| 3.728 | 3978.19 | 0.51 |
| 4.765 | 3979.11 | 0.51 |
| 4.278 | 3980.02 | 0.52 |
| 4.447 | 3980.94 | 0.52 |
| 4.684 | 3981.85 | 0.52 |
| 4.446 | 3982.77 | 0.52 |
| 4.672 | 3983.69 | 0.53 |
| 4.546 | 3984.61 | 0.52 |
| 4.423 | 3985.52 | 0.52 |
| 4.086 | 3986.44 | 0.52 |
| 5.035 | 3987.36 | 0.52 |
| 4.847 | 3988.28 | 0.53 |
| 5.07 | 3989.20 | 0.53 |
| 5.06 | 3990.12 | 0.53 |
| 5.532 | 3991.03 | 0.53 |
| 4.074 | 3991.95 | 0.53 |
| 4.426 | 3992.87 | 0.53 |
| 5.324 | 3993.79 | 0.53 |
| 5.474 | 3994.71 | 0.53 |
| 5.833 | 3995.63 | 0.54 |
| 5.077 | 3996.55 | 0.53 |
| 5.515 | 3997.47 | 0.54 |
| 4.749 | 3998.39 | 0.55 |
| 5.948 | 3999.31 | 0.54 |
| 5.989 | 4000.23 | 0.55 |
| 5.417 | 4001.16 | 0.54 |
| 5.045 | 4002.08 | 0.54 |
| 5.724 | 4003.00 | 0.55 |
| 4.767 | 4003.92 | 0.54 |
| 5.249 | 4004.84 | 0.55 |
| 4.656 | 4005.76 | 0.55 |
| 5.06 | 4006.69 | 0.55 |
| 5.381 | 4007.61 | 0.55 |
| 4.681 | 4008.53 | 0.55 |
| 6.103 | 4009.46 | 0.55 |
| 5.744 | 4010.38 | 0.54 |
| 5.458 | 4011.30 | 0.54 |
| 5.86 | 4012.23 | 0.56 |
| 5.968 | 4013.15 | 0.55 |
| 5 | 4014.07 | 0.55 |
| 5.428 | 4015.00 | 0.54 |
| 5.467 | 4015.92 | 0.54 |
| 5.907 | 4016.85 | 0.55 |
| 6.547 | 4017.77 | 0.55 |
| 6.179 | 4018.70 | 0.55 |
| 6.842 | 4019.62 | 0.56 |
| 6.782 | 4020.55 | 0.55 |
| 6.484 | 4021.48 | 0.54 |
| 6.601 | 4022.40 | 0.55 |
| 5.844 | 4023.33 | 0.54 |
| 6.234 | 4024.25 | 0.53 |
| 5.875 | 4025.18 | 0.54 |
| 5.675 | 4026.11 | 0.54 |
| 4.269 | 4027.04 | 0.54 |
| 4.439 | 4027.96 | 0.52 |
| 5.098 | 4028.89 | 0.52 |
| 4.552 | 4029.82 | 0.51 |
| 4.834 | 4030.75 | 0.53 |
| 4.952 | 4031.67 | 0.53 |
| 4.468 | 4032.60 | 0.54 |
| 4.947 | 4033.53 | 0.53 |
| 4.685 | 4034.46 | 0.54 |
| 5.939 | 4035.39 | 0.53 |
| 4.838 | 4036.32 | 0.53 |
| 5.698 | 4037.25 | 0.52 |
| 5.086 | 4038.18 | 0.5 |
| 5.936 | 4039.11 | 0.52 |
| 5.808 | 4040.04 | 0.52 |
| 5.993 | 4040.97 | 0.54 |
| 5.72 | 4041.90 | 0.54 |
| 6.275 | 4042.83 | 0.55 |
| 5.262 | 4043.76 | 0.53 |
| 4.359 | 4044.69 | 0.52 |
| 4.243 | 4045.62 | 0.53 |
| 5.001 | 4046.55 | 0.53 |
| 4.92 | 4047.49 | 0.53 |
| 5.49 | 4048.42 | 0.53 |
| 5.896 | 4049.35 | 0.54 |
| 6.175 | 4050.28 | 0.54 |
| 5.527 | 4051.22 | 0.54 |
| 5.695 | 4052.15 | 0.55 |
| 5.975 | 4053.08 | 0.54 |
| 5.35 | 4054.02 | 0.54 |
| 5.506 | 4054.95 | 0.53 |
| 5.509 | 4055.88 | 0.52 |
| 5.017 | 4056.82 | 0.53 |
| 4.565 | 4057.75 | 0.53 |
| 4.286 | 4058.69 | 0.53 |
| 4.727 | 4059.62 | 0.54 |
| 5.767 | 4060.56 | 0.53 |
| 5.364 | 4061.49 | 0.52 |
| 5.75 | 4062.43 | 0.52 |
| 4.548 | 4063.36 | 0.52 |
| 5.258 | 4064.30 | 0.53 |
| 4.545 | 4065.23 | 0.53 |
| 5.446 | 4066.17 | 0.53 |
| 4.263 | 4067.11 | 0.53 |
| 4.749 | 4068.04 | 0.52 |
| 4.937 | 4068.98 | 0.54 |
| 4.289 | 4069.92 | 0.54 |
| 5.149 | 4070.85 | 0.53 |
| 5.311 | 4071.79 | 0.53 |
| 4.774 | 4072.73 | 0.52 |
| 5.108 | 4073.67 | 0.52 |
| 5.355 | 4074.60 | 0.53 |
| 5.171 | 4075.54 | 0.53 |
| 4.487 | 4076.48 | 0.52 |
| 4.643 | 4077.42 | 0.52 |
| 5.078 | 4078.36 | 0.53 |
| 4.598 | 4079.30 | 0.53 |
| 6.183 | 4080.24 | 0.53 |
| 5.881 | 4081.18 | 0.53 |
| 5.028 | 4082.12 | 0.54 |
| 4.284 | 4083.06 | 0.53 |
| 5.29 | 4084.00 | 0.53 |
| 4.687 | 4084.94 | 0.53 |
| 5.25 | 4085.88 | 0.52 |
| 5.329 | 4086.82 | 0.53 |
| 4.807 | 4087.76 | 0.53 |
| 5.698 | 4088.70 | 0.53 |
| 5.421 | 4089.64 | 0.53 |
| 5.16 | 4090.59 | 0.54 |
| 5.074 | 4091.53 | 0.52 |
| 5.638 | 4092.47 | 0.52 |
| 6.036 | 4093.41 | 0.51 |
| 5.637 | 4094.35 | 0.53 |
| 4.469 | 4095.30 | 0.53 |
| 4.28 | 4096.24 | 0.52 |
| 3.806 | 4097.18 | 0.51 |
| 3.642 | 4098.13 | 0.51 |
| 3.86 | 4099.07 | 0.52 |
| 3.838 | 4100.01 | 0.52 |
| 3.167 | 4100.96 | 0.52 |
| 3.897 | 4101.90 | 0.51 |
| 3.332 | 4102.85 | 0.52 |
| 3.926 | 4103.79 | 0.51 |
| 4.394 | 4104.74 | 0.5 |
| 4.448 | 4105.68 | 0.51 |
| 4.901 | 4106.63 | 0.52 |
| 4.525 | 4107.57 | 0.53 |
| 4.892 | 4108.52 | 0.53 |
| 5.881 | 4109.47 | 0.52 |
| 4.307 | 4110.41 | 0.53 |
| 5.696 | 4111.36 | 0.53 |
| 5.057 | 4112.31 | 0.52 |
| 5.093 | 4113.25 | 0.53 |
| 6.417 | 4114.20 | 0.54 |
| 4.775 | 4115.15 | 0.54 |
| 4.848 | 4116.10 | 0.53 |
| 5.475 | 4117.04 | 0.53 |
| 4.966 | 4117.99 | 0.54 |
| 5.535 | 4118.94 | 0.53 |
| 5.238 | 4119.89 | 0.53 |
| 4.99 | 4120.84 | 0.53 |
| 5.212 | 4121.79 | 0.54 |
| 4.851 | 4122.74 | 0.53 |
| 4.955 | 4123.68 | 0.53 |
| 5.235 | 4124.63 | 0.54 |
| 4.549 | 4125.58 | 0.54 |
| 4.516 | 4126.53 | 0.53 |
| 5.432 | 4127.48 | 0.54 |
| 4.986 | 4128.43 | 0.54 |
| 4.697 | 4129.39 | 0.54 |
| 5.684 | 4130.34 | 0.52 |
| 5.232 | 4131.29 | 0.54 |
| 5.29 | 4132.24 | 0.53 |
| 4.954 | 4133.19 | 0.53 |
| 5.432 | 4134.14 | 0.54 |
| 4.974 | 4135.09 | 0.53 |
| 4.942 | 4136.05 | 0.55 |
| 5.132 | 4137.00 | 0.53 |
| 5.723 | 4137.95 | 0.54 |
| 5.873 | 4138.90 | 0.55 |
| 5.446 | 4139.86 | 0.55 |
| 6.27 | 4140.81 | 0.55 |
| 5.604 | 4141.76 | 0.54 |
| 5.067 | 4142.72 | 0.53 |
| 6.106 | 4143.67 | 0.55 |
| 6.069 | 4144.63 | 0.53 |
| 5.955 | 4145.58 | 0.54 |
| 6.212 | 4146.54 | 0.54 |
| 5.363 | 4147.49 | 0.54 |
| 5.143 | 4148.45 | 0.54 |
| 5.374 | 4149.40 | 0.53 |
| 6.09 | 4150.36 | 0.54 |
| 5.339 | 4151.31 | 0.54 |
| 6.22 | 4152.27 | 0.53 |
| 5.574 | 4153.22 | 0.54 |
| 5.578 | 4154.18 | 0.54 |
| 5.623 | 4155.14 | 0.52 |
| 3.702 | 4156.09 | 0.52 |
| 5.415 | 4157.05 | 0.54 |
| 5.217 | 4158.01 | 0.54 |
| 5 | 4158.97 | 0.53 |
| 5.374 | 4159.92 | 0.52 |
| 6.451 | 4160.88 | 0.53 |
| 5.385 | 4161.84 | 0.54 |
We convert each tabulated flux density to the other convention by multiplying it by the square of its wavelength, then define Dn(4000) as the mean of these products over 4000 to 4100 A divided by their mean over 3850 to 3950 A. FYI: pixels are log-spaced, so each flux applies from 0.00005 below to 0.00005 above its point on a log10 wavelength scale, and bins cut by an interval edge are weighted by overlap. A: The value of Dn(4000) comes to 1.6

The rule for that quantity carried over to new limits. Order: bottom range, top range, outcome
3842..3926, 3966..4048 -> 1.39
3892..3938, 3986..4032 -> 1.63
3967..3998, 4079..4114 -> 1.27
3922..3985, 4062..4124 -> 1.59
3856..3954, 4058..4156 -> 1.59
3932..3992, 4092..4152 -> 1.57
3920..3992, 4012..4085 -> 1.61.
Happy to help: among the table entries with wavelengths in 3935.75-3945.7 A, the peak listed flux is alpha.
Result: 3.79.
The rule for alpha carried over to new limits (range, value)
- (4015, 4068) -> 6.842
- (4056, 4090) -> 6.183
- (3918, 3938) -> 4.522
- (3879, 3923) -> 5.339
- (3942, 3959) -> 4.972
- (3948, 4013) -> 6.103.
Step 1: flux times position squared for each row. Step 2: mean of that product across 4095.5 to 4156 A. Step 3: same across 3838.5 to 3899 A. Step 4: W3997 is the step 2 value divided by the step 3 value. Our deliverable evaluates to 1.6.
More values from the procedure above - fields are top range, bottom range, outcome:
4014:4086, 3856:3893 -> 1.66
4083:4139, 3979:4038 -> 0.98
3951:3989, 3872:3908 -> 1.09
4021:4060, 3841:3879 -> 1.57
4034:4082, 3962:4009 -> 1.30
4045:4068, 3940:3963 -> 1.40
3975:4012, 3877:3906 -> 1.51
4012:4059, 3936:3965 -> 1.56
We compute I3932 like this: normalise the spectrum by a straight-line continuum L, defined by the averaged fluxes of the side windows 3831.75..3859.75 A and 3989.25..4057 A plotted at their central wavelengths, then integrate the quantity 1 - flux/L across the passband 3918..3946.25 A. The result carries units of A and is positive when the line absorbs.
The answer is 8.8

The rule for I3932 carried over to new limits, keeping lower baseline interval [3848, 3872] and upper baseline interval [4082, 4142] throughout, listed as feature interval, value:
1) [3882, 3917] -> 2.3 A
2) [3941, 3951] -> 1.1 A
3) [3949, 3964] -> 0.9 A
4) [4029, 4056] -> -3.9 A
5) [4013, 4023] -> -3.4 A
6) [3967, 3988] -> 4.3 A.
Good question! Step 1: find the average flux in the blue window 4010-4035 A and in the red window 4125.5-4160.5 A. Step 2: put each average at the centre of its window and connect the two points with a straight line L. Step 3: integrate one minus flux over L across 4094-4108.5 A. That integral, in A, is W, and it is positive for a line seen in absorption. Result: 3.5 A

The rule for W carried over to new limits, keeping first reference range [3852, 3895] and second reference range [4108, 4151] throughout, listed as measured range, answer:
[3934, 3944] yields 3.4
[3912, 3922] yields -0.7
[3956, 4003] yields 3.1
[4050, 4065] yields -1.5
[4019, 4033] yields -2.9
